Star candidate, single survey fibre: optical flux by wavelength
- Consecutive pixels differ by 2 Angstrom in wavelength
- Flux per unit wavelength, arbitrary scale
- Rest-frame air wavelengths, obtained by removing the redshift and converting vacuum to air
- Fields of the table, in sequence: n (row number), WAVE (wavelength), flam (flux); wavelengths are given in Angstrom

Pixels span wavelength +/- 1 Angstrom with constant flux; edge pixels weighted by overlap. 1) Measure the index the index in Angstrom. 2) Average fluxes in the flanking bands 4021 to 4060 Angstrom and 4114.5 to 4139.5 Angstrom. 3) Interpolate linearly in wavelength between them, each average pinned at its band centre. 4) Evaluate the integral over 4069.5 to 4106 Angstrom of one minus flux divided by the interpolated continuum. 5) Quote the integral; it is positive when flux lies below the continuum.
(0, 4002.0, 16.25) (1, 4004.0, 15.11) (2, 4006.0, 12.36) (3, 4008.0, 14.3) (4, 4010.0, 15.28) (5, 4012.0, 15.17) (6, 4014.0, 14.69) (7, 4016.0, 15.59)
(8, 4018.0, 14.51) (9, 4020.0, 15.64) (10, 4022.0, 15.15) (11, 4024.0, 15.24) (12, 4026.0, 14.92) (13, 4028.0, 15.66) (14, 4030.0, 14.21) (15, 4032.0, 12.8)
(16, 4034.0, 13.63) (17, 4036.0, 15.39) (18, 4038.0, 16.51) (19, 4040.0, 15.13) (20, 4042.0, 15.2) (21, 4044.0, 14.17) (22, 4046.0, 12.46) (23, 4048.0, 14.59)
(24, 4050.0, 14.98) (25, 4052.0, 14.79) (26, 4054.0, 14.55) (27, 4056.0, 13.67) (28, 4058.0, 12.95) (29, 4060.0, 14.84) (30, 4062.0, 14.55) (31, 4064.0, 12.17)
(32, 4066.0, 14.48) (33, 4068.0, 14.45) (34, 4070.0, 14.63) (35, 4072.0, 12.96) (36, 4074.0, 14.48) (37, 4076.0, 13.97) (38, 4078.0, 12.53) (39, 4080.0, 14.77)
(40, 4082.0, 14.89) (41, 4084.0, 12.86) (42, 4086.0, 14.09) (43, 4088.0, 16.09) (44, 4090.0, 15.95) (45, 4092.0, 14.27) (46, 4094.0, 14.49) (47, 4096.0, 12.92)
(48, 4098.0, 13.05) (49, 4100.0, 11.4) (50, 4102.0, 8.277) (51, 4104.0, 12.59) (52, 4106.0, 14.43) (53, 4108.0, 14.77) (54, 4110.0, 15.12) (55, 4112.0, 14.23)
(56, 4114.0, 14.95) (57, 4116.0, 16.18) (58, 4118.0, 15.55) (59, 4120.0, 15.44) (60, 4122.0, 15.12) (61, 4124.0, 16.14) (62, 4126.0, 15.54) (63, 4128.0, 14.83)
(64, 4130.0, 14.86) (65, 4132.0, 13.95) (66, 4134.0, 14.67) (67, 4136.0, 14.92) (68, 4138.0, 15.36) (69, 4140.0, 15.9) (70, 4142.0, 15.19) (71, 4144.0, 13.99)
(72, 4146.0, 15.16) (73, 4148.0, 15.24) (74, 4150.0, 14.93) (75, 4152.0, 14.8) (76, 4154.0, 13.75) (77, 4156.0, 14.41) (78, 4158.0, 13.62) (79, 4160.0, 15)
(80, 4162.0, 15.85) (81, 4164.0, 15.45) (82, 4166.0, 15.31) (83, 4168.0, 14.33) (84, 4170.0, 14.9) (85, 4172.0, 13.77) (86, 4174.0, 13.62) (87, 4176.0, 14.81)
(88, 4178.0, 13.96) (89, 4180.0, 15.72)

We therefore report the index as 3.3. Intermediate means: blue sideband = 14.5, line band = 13.6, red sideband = 15.2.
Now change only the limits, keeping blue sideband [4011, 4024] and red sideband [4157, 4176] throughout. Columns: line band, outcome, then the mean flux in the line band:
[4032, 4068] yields 1.7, 14.3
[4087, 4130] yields 1.4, 14.4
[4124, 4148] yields -0.4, 15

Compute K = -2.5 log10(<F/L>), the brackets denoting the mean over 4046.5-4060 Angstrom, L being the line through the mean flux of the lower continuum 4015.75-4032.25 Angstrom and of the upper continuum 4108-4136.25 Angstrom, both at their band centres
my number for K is 0.06 mag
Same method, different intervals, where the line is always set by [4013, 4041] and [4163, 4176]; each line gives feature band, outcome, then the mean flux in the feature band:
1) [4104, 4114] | 0.02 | 14.5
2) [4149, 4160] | 0.02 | 14.4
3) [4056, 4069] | 0.07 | 13.9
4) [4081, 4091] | 0.00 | 14.8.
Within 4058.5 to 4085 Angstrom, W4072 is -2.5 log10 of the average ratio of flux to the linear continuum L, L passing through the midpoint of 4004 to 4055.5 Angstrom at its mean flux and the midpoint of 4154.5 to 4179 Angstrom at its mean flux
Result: 0.053 mag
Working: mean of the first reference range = 14.7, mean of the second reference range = 14.6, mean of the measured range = 13.9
